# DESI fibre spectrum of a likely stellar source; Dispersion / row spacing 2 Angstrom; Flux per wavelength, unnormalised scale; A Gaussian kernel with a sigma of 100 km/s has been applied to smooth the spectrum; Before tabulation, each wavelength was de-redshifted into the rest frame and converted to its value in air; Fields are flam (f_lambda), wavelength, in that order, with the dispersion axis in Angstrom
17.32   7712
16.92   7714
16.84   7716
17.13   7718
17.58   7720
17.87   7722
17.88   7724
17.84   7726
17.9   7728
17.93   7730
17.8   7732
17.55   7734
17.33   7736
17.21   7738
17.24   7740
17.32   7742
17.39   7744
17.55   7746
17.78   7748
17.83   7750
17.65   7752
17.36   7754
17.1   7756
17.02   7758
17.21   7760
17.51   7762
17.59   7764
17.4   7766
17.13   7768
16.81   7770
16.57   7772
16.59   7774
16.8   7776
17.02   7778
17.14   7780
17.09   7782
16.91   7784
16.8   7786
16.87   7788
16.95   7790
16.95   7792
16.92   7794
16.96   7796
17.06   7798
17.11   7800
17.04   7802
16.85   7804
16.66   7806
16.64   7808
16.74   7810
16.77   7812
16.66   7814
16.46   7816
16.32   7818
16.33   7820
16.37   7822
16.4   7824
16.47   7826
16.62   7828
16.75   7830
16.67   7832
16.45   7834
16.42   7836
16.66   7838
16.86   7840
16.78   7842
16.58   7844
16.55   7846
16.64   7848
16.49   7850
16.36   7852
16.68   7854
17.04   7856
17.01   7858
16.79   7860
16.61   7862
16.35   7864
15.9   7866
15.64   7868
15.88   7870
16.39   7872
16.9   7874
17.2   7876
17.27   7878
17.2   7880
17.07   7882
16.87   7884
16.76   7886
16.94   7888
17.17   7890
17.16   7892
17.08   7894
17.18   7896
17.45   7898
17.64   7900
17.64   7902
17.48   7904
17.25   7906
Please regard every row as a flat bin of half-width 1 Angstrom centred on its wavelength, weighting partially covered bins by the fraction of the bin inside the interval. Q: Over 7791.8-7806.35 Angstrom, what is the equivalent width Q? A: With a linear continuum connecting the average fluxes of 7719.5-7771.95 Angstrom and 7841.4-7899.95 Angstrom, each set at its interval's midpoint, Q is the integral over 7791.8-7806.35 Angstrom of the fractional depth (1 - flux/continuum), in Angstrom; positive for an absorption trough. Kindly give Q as 0.2 Angstrom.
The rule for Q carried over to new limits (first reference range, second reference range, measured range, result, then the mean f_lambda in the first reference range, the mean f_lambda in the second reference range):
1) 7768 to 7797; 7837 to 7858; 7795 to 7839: 0.3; 16.9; 16.7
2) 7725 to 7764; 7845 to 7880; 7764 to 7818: 0.8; 17.5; 16.6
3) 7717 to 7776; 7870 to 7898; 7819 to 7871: 1.8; 17.4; 17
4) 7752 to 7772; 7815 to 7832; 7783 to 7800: -0.1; 17.2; 16.5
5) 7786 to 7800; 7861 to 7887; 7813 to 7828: 0.4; 17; 16.6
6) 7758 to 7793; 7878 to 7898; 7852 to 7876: 0.8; 17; 17.1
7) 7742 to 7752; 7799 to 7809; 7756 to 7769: 0.1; 17.6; 16.9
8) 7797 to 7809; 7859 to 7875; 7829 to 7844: -0.1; 16.9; 16.3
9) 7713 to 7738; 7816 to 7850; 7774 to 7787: 0.1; 17.5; 16.5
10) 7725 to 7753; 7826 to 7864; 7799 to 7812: 0.1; 17.6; 16.7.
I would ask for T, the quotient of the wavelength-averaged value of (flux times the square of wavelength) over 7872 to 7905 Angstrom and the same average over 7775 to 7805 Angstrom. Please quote 1.0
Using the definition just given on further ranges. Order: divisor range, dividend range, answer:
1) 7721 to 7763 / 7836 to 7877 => 0.97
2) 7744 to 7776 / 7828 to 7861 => 0.99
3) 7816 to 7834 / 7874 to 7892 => 1.05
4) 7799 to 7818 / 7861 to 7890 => 1.01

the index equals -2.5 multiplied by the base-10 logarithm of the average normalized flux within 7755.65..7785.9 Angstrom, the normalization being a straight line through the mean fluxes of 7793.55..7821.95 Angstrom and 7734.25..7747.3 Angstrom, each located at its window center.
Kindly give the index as 0.00 mag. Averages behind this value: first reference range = 17.4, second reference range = 16.7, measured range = 17.1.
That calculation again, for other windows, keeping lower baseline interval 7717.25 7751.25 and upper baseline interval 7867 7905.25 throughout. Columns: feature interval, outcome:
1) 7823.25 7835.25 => 0.043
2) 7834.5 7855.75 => 0.035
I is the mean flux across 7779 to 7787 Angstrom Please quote 17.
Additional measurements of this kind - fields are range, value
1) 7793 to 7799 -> 17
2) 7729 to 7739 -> 17.6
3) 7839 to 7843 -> 16.8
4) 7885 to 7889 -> 16.9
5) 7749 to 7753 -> 17.7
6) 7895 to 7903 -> 17.5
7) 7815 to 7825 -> 16.4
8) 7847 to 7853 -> 16.5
